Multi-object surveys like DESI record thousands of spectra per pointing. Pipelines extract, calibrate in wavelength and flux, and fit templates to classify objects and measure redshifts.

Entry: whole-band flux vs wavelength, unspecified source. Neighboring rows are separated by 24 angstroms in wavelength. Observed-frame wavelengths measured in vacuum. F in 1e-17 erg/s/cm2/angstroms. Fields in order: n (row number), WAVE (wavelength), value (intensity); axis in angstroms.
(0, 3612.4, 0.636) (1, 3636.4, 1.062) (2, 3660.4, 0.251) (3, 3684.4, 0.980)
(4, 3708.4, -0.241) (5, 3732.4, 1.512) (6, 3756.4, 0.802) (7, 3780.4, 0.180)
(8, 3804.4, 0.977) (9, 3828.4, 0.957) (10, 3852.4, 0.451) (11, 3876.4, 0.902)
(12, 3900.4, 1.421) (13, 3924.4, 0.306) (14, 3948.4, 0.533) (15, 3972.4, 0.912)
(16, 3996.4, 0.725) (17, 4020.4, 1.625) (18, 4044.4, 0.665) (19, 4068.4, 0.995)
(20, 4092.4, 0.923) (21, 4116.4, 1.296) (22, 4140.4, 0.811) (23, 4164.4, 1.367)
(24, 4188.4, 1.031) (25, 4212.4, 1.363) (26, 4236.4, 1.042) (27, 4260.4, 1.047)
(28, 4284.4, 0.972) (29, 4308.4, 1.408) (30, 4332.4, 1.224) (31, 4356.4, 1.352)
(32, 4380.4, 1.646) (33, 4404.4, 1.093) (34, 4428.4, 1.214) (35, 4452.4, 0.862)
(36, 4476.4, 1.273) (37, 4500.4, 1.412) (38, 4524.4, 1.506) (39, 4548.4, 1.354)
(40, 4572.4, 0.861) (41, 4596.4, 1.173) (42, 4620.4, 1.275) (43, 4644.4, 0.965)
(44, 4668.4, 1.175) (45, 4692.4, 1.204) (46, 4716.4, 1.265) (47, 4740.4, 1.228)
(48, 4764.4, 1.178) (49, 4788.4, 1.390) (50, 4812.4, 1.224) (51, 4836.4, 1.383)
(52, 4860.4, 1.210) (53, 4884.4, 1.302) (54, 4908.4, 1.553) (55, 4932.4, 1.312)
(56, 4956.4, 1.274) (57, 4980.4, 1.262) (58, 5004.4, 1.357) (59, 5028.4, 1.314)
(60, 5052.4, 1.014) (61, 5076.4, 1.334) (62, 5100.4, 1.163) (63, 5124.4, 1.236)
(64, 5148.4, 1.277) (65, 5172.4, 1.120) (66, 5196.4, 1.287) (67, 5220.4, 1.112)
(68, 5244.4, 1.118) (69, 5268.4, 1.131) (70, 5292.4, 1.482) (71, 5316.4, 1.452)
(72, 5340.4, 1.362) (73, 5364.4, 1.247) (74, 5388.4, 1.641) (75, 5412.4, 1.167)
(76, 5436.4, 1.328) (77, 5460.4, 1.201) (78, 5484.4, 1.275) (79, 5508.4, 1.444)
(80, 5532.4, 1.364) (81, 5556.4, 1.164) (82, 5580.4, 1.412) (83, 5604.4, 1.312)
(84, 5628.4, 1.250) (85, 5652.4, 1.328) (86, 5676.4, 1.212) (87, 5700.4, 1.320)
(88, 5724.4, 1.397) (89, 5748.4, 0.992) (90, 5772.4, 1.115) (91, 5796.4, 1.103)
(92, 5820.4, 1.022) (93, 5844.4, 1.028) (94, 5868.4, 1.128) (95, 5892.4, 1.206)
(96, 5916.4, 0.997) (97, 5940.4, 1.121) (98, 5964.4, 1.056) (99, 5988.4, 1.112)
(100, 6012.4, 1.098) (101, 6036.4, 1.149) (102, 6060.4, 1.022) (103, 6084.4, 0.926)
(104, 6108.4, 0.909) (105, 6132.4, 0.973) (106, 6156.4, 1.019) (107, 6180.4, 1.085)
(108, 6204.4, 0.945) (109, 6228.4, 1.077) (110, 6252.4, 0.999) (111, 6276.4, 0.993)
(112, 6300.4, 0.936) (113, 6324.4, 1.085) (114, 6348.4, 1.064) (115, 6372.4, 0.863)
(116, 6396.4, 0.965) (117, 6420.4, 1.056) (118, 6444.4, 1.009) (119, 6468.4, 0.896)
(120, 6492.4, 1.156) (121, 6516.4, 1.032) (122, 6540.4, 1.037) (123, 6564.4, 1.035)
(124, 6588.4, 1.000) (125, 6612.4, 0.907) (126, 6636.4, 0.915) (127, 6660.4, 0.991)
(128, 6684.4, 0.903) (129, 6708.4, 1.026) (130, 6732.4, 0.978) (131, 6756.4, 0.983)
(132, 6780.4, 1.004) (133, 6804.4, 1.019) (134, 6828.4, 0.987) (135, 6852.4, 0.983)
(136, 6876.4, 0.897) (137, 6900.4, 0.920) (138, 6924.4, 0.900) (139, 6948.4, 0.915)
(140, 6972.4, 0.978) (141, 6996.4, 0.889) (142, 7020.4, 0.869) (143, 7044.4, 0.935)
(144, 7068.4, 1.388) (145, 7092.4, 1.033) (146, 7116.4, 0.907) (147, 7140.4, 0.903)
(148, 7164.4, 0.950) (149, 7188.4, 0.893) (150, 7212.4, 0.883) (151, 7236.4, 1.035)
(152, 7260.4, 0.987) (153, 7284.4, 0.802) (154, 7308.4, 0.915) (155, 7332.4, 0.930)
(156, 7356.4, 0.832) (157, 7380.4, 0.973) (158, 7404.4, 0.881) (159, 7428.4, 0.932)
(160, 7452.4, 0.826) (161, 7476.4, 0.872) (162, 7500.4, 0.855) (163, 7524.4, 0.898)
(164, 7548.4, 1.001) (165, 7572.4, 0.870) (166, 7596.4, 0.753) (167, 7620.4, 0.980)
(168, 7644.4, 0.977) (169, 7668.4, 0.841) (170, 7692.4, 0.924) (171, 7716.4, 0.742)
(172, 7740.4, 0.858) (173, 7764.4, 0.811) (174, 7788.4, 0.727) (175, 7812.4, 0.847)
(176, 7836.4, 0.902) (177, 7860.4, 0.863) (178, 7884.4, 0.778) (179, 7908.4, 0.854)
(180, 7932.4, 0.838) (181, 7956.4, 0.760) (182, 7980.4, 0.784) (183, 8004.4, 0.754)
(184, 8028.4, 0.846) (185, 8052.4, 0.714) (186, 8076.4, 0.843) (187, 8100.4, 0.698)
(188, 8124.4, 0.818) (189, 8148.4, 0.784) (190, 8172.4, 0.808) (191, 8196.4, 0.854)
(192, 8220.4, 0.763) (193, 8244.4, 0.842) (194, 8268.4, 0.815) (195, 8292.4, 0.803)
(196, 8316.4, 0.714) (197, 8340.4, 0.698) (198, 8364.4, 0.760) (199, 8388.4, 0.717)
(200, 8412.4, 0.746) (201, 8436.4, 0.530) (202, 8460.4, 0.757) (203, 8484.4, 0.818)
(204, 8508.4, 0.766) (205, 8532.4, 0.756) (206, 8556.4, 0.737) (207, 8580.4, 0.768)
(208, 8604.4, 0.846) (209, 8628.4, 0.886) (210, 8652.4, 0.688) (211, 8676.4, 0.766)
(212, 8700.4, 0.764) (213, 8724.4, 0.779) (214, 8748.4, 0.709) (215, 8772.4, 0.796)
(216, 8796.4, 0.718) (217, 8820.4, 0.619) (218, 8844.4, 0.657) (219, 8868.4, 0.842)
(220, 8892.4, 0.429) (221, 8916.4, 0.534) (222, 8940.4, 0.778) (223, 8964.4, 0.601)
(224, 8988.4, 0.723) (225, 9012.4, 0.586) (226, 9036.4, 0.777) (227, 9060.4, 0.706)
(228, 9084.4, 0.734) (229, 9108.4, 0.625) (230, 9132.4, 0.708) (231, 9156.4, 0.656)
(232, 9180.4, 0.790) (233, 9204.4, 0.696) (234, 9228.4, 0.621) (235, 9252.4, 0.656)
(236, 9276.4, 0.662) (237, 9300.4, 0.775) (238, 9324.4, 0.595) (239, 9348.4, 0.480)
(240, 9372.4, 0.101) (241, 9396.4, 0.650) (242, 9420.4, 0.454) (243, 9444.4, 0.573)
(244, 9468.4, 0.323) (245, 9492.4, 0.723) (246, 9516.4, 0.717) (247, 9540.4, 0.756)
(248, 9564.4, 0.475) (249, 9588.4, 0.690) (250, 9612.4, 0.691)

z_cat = 0.08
